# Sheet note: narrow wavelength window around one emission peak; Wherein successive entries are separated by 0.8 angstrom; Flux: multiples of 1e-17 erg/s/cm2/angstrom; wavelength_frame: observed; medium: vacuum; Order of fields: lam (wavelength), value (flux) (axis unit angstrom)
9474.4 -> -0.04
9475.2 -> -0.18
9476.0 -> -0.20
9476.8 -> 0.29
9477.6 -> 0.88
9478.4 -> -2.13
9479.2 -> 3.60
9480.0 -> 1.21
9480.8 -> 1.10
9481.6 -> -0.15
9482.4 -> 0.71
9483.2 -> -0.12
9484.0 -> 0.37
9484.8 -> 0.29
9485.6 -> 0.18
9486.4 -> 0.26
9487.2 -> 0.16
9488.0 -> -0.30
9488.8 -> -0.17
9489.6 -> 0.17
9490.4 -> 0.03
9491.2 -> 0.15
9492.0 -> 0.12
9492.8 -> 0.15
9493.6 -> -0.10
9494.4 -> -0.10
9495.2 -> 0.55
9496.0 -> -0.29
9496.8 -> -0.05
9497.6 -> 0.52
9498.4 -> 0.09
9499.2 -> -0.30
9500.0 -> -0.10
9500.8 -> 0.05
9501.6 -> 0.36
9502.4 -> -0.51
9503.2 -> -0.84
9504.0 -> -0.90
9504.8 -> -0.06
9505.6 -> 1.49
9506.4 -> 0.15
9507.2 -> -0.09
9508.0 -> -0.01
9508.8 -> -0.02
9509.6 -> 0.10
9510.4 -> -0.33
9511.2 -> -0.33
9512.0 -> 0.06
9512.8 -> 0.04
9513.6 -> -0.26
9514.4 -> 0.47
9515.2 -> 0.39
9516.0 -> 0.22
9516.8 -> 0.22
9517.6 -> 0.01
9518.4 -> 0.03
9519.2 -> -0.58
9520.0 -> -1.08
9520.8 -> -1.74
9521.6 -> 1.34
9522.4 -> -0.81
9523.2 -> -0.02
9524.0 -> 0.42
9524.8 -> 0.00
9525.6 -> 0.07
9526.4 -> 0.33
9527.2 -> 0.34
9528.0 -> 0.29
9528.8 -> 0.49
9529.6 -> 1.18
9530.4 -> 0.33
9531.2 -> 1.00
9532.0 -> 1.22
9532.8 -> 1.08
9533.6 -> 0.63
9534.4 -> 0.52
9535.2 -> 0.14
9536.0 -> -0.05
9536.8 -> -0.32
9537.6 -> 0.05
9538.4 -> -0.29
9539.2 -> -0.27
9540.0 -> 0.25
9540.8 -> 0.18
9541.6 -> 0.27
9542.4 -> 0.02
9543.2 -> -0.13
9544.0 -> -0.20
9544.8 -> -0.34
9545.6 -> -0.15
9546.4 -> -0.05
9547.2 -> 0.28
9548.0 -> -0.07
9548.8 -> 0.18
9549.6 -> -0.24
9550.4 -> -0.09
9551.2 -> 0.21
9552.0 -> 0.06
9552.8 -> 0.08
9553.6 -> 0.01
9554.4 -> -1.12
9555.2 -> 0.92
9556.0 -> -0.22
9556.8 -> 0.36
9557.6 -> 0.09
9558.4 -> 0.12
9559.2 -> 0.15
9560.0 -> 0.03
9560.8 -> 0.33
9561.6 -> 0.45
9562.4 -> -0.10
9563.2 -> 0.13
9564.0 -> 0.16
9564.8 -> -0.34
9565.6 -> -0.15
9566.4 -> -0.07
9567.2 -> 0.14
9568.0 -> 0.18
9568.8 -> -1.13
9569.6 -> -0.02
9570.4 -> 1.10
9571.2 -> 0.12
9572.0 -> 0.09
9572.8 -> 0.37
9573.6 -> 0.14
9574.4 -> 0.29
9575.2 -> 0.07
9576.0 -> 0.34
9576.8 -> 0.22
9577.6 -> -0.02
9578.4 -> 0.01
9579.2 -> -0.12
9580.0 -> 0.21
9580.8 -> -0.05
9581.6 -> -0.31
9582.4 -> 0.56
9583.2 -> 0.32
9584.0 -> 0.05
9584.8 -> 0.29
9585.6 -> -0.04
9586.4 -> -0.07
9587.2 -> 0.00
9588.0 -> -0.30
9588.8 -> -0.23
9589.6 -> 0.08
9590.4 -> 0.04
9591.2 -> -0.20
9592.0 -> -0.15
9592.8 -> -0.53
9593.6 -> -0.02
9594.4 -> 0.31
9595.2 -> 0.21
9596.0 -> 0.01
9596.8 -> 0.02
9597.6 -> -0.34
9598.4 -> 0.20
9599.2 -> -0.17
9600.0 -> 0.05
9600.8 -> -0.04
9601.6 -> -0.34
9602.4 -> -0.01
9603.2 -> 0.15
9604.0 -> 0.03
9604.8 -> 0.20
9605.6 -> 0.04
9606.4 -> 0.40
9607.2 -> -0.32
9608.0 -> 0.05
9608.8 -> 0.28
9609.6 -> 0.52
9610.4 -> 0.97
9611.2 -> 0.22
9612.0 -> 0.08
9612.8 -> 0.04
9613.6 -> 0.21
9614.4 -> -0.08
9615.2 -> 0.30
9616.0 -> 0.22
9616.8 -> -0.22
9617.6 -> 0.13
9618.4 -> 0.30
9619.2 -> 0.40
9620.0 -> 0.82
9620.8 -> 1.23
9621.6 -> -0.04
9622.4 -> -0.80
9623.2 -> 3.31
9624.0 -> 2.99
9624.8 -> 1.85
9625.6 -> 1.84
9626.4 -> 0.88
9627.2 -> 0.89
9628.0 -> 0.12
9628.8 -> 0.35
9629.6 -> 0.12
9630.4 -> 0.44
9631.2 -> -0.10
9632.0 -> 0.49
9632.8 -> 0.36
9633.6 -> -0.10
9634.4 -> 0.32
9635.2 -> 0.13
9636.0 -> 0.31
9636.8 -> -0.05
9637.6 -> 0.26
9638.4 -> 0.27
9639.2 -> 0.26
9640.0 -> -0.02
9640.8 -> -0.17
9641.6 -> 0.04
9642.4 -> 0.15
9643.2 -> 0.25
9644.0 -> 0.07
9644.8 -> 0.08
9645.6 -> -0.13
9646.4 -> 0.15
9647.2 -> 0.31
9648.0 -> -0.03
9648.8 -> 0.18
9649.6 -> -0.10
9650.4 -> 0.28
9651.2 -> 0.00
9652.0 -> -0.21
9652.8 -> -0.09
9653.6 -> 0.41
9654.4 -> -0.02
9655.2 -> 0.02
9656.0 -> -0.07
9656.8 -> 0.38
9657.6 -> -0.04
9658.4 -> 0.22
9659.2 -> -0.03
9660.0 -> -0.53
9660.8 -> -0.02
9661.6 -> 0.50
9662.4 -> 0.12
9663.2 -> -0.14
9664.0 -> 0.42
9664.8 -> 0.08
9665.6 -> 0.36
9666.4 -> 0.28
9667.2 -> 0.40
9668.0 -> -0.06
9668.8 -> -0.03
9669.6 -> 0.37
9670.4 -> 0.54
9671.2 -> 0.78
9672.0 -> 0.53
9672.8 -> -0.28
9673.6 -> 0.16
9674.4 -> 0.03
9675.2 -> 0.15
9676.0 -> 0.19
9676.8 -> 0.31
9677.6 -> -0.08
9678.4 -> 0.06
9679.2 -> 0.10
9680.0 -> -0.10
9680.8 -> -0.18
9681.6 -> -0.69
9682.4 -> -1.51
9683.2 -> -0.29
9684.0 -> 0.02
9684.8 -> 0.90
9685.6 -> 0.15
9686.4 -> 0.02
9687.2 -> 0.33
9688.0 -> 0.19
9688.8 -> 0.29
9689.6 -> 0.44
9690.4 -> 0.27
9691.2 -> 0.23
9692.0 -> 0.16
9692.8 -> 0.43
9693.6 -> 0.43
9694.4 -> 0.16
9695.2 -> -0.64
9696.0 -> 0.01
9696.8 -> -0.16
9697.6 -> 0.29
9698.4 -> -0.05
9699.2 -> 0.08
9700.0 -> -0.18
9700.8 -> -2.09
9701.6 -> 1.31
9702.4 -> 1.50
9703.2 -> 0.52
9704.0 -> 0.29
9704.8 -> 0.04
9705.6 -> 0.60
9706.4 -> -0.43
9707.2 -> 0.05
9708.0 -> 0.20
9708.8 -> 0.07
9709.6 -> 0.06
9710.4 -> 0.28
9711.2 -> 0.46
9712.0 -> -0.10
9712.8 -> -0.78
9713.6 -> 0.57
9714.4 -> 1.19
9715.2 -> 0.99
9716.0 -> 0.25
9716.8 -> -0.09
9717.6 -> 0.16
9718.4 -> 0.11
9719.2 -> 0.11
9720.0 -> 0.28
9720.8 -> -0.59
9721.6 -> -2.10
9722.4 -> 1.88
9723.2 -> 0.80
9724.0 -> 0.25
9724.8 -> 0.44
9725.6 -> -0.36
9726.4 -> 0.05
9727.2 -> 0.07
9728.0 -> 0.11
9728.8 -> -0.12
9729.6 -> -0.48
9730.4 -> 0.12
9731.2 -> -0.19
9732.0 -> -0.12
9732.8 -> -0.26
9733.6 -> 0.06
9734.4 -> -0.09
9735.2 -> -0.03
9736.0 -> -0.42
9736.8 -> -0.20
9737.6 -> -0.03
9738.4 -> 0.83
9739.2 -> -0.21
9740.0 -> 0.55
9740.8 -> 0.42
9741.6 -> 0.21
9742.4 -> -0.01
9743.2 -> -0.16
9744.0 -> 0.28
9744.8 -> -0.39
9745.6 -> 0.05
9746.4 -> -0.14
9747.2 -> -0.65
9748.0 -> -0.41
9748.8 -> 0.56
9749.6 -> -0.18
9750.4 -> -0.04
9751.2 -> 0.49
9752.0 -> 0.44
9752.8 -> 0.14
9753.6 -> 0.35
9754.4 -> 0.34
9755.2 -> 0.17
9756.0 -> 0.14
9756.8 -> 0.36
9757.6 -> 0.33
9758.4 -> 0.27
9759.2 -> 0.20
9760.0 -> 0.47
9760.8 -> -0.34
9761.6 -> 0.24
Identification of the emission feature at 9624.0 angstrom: [O III] 5007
